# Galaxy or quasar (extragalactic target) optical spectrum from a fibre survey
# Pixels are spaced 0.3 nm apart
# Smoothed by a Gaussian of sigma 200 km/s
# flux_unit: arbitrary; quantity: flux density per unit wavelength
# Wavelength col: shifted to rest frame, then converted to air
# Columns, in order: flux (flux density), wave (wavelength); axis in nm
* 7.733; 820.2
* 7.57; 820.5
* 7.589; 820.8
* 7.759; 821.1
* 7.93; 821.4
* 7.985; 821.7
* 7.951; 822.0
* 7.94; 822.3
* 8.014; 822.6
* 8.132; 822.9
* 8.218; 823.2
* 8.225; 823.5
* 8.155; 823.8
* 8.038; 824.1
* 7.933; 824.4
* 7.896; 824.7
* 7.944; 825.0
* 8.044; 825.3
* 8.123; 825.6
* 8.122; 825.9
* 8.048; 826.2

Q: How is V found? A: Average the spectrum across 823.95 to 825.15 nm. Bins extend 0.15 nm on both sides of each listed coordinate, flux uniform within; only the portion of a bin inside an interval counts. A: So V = 7.95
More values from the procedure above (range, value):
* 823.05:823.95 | 8.2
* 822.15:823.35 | 8.08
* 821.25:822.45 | 7.95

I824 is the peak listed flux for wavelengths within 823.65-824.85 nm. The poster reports 8.155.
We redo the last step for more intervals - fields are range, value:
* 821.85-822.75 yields 8.014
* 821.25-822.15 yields 7.985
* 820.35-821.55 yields 7.93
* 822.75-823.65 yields 8.225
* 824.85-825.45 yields 8.044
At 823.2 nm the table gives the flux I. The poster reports 8.218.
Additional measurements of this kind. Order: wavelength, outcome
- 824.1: 8.038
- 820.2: 7.733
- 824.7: 7.896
